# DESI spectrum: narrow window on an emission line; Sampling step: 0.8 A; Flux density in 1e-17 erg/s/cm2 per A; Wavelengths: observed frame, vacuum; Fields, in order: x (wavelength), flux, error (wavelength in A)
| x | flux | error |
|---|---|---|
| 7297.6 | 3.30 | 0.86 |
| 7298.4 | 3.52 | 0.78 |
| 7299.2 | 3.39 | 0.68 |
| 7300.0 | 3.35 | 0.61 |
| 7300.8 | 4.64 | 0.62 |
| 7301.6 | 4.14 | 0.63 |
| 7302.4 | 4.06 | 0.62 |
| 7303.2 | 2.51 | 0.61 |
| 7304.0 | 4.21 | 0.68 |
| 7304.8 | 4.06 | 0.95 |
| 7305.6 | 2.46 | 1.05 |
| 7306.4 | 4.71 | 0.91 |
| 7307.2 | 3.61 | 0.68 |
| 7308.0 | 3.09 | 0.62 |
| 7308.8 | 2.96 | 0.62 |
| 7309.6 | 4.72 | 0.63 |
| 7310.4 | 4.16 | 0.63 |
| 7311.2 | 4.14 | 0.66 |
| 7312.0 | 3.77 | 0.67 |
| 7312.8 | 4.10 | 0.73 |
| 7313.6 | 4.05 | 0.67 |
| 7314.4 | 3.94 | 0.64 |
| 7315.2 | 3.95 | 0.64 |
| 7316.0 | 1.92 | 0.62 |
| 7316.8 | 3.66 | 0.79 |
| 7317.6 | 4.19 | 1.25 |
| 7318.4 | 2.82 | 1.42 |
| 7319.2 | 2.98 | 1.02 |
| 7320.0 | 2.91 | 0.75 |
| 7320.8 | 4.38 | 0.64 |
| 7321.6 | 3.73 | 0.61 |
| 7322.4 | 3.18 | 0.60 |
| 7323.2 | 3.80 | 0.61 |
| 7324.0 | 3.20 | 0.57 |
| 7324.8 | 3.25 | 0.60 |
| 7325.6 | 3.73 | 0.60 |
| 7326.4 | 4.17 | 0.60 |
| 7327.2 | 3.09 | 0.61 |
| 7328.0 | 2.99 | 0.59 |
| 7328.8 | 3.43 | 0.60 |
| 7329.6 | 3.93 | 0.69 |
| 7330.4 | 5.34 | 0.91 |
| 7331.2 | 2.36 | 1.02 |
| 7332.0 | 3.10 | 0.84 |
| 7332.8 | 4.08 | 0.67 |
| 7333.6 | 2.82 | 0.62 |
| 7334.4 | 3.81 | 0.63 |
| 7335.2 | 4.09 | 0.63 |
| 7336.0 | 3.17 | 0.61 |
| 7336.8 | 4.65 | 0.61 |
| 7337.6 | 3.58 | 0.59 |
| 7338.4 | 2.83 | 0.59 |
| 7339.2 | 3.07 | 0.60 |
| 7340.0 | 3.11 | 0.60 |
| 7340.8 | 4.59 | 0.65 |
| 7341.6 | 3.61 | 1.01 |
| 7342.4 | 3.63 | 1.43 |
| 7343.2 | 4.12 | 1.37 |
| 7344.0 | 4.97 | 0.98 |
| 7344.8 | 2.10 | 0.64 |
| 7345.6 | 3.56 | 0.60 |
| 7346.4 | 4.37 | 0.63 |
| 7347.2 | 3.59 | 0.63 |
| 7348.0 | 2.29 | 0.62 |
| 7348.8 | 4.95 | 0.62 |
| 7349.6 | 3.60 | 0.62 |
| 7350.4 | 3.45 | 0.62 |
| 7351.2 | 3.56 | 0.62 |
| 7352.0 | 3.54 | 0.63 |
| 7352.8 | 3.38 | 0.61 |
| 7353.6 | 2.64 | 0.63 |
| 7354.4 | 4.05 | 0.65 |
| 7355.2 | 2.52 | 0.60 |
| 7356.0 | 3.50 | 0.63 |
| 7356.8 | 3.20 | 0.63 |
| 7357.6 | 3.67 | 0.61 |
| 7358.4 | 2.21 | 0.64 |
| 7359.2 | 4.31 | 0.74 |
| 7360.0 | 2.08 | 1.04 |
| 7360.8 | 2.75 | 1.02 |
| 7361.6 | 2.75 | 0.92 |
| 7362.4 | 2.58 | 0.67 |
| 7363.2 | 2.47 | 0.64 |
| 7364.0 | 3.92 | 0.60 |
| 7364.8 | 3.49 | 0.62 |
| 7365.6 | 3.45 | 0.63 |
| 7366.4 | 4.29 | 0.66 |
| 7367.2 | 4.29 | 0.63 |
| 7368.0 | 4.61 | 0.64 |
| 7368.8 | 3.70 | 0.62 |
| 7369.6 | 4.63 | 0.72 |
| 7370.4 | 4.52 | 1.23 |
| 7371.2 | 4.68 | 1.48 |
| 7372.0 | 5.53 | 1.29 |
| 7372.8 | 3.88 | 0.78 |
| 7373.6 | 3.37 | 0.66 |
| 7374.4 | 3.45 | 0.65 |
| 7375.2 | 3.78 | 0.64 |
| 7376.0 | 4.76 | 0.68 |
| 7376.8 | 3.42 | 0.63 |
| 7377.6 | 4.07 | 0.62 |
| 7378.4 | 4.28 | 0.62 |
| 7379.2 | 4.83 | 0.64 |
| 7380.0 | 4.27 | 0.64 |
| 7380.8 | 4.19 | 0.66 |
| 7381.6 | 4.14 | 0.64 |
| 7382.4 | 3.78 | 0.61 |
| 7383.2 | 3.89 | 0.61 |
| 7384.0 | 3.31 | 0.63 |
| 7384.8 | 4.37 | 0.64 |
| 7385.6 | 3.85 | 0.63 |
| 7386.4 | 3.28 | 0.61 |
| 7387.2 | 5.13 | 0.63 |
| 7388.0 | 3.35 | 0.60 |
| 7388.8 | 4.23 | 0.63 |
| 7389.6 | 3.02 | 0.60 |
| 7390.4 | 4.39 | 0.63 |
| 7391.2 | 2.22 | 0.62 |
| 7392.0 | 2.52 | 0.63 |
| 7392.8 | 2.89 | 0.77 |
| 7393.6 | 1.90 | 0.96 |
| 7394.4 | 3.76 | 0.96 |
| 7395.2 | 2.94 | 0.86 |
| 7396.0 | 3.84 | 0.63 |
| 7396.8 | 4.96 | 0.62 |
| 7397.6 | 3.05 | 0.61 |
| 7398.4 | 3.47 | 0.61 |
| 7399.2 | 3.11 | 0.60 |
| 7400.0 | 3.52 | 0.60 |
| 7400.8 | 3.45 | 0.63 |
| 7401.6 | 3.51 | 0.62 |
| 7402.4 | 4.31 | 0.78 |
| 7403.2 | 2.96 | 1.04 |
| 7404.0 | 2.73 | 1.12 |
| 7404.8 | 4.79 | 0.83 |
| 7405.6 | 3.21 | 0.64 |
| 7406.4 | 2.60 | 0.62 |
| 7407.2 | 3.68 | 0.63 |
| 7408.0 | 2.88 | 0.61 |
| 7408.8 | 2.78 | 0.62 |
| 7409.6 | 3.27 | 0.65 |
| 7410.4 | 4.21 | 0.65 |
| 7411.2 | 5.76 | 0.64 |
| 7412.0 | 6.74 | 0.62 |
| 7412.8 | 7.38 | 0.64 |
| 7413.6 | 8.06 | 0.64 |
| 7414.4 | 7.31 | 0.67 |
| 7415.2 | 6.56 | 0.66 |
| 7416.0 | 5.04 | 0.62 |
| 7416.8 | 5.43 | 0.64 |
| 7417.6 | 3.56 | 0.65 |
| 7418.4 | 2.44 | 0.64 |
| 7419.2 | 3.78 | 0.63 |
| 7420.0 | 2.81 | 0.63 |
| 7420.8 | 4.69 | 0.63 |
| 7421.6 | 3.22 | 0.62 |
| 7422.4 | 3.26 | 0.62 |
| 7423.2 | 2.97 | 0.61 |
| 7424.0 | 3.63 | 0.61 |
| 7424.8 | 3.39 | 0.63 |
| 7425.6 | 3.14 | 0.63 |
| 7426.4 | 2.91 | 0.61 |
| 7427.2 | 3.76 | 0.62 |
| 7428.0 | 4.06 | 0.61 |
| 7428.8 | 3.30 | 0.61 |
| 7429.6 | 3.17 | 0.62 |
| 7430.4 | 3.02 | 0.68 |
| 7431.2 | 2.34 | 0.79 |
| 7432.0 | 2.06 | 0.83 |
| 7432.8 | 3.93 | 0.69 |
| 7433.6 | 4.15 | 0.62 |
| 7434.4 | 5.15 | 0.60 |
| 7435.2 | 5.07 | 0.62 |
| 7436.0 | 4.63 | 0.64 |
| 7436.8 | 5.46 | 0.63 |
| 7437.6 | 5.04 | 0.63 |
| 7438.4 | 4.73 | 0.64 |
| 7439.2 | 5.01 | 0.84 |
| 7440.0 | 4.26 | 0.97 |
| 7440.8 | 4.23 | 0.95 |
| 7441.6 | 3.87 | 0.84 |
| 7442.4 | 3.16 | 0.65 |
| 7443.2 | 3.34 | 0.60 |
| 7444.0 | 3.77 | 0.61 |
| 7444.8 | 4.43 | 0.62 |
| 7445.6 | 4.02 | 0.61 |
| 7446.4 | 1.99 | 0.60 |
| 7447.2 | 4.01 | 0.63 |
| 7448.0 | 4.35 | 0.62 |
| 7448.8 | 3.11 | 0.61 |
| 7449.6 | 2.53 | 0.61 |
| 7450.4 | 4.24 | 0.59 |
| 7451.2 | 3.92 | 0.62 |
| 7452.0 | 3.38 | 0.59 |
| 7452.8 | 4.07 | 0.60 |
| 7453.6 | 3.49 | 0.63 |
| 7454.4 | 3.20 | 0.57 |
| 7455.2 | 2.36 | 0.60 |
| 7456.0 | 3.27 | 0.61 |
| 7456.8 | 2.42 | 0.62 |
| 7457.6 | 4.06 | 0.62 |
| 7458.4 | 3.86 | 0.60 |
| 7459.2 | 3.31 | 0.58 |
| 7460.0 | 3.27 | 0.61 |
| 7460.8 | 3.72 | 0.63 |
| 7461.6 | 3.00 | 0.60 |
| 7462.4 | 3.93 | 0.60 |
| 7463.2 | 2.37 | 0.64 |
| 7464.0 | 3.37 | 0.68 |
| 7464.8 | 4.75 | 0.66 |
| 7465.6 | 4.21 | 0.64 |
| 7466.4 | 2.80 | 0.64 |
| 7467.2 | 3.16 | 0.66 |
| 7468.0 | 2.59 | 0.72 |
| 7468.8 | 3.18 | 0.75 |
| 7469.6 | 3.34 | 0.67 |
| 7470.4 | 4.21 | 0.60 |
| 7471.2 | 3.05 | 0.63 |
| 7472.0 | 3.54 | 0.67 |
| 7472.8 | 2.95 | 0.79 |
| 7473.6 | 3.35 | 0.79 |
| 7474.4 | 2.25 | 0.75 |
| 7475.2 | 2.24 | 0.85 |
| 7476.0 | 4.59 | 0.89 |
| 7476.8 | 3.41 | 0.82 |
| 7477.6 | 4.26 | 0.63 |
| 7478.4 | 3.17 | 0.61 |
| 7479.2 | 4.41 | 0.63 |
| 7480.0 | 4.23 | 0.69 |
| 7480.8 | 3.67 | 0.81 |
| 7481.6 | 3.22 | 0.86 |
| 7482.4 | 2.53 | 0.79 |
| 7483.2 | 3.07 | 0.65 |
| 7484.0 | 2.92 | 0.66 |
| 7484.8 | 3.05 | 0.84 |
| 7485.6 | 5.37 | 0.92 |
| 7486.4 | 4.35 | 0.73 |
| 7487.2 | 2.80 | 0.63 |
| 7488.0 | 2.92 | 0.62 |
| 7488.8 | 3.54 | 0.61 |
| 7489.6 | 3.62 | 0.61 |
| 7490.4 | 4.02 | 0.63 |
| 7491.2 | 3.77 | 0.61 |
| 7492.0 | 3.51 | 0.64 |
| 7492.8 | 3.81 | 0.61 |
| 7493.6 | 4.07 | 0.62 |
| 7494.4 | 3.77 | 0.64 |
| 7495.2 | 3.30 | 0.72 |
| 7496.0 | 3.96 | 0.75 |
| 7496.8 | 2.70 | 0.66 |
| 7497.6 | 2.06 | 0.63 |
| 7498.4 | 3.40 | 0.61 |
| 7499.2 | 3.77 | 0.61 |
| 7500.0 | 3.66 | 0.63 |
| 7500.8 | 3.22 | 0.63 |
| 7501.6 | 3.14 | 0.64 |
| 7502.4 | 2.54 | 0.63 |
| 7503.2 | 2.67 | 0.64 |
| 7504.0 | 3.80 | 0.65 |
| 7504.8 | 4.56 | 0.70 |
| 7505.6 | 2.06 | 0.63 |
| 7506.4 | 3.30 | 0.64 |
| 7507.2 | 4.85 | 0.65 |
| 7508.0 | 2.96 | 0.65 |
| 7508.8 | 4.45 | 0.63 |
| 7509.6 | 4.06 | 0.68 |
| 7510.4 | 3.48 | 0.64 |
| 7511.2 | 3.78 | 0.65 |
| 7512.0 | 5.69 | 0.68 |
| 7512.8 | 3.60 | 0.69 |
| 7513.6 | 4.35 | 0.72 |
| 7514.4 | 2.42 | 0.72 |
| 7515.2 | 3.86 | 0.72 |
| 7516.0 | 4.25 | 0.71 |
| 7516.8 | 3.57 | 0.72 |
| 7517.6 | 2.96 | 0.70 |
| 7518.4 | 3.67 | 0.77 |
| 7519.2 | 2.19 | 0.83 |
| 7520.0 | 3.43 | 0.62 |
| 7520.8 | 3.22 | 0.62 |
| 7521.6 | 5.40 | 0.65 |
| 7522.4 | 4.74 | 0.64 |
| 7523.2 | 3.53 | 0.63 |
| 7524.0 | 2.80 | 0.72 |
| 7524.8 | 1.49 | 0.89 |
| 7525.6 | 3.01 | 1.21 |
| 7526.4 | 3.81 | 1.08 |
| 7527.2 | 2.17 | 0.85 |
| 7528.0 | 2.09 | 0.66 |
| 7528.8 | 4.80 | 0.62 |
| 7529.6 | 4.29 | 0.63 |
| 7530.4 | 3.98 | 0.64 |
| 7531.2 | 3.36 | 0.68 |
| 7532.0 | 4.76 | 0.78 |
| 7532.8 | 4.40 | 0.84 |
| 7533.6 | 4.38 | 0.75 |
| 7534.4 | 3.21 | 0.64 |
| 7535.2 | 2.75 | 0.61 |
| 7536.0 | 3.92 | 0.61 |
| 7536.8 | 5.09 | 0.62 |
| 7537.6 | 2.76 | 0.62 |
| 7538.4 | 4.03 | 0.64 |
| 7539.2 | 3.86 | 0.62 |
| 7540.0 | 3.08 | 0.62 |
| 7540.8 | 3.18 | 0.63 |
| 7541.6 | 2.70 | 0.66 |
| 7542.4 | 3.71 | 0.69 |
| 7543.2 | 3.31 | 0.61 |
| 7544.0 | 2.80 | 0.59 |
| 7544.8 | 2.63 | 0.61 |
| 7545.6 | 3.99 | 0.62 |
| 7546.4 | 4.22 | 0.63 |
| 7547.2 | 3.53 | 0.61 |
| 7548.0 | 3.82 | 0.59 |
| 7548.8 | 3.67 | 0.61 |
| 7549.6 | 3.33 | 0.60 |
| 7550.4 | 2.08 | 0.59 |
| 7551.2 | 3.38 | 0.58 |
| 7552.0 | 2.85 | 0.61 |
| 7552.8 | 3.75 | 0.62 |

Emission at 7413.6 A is H-alpha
